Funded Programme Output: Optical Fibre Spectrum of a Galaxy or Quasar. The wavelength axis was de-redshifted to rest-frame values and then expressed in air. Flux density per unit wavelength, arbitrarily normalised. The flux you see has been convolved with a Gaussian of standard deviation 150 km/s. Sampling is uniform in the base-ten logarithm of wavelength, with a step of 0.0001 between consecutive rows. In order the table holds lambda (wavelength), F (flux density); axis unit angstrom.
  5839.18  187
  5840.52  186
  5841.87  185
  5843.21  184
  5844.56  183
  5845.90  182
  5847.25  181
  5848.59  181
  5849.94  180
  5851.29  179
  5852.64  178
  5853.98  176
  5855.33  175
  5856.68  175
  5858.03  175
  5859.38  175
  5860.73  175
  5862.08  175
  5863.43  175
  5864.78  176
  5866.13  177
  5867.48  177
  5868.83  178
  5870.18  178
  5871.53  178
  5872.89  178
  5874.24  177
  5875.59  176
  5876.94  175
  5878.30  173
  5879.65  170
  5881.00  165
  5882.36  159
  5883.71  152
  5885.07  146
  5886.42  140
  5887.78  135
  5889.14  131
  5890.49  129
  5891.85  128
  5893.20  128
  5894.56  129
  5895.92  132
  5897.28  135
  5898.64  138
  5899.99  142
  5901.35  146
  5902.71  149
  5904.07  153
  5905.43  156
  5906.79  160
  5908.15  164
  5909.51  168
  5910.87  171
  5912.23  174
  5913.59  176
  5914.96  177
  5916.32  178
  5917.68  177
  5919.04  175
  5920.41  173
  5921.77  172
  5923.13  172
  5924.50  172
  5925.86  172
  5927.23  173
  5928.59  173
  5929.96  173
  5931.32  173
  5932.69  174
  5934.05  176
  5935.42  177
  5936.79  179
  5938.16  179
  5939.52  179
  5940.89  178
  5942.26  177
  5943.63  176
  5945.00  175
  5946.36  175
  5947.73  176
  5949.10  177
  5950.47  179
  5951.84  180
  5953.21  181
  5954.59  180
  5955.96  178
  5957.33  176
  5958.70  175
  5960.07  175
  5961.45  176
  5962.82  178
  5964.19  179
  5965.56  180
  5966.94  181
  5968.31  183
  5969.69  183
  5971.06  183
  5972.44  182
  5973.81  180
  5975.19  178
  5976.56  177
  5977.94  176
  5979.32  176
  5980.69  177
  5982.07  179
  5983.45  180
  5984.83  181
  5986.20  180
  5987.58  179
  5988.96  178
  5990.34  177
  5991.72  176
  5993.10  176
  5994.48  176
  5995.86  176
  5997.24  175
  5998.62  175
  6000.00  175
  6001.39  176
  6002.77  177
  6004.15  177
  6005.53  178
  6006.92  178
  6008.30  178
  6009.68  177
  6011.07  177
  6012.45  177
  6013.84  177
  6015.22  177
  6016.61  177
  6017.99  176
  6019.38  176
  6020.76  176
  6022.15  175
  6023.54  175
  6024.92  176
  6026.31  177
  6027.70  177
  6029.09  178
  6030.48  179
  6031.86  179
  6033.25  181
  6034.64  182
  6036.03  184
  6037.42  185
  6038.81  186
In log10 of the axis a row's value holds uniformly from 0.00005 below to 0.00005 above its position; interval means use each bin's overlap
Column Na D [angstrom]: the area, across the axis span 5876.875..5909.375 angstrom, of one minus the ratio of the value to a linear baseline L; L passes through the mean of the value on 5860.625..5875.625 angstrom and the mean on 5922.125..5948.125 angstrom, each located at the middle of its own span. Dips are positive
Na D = 5.36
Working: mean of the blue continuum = 177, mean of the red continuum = 175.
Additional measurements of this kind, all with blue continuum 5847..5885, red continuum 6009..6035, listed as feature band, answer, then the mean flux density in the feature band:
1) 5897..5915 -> 1.8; 158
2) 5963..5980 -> -0.3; 180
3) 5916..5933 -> 0.2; 174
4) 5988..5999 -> 0.0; 176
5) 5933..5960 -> -0.3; 177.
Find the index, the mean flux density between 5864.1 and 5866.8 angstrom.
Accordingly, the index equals 177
